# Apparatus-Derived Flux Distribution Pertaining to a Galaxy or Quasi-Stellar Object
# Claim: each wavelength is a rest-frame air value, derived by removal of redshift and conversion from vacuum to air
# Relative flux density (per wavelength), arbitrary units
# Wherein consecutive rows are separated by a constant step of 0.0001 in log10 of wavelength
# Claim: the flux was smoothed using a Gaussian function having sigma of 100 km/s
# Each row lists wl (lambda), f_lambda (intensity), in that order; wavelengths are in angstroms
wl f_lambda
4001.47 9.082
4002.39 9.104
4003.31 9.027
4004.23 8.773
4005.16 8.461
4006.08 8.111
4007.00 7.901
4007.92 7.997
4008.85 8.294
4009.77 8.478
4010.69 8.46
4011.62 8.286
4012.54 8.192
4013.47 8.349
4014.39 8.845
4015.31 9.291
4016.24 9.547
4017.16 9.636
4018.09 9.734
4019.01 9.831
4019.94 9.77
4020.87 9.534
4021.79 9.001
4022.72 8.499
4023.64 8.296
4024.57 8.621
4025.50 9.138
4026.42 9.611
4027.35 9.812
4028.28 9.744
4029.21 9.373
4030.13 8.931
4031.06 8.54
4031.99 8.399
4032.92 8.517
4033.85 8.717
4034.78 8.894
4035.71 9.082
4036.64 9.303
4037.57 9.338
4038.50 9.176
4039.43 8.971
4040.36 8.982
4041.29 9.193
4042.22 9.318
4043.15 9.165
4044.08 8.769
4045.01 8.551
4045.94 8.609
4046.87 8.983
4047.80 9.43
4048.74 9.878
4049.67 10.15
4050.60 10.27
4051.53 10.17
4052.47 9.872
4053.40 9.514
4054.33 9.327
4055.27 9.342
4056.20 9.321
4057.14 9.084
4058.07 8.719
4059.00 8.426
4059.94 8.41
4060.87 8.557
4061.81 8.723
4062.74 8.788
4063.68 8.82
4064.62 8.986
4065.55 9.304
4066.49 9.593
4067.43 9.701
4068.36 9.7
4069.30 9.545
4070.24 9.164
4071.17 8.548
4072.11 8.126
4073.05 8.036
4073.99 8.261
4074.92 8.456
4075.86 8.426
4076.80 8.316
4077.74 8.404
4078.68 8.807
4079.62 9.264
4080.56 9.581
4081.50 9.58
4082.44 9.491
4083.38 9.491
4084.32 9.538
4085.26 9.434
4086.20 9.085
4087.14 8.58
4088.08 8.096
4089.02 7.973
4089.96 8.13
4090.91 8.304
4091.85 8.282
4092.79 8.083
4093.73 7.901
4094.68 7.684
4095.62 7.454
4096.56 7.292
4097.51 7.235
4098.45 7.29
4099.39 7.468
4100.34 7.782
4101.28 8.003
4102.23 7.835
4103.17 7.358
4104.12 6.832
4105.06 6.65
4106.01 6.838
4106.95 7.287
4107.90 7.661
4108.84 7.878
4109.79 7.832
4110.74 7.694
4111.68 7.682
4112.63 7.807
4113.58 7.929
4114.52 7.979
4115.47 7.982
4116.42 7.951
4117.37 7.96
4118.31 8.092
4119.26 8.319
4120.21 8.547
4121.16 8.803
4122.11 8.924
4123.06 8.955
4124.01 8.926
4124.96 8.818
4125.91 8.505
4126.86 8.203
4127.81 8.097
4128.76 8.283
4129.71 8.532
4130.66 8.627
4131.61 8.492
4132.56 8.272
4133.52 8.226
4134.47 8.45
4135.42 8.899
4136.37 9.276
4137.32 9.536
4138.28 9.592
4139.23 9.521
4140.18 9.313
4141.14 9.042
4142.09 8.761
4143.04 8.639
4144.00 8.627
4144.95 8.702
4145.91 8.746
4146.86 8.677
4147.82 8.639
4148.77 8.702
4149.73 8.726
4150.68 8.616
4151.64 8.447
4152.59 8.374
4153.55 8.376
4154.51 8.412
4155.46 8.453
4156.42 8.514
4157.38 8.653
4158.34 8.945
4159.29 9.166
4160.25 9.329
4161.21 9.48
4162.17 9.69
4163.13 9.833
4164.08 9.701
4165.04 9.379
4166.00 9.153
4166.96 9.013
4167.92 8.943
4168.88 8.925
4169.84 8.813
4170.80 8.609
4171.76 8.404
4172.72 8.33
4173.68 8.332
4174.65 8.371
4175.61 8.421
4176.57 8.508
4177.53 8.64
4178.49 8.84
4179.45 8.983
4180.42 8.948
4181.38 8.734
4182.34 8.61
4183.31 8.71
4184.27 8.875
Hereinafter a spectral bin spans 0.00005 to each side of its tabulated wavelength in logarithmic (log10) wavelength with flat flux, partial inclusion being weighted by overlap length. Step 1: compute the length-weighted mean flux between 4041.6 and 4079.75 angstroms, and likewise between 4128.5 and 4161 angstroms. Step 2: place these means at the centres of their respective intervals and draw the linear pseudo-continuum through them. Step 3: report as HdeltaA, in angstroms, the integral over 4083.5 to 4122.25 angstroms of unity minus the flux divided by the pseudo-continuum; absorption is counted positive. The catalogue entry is 4.2 angstroms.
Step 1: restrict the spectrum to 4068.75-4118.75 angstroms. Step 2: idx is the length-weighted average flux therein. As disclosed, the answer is 8.16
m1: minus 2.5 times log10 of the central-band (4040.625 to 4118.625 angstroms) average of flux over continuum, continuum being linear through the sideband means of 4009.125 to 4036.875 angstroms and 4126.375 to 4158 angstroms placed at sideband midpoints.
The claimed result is 0.04 mag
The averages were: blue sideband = 9.01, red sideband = 8.68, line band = 8.54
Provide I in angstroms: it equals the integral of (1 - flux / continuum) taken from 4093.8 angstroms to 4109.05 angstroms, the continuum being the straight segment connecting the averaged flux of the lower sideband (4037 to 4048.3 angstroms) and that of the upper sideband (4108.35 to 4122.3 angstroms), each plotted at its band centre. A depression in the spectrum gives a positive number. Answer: 1.6 angstroms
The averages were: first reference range 9.05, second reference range 8.08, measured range 7.41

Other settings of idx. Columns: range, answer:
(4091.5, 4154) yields 8.24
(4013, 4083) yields 9.1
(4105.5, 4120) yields 7.8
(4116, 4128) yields 8.48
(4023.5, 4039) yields 9.04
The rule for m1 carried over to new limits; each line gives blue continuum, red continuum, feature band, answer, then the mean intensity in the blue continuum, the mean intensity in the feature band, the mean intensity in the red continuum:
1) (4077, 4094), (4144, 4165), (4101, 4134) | 0.10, 8.78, 8.05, 8.87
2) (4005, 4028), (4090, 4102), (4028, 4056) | -0.09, 8.88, 9.22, 7.74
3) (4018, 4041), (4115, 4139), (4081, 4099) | 0.05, 9.1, 8.36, 8.58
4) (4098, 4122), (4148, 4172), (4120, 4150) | -0.05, 7.76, 8.75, 8.91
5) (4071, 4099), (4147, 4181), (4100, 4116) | 0.13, 8.43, 7.59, 8.82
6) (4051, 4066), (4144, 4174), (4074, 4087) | 0.00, 9.09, 9.03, 8.84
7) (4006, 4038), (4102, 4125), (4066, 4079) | -0.05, 8.92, 8.79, 7.93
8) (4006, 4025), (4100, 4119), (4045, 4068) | -0.12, 8.81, 9.24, 7.66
